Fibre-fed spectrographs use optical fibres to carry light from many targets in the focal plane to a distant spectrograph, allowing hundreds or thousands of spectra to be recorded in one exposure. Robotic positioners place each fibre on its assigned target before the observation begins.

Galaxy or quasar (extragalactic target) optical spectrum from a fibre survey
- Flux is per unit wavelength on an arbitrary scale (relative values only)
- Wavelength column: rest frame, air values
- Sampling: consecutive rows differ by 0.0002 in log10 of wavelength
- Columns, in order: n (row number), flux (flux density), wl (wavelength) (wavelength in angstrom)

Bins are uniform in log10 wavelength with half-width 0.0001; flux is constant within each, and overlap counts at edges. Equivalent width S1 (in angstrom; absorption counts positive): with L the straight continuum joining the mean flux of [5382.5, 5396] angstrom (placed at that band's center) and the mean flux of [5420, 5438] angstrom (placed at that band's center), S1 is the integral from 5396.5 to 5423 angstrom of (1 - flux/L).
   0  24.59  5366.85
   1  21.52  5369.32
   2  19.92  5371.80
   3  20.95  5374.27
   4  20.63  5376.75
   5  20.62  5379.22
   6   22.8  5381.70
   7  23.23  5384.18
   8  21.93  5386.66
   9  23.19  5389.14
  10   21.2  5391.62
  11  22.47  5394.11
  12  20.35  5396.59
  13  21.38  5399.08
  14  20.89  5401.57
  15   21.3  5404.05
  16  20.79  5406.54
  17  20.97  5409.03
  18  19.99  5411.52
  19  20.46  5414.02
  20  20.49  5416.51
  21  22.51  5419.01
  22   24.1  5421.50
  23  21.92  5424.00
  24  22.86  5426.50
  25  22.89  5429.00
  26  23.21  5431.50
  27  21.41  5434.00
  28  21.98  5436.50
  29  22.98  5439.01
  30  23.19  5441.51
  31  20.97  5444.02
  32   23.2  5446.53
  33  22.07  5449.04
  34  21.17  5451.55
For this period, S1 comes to 1.5 angstrom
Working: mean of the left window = 22.3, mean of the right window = 22.6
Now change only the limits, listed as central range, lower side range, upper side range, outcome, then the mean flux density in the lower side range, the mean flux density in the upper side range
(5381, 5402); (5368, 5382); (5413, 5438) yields -0.6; 21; 22.2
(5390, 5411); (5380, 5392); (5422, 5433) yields 1.3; 22.5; 22.8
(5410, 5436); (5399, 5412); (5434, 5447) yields -0.4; 20.9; 22.3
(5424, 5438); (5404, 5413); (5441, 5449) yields -0.5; 20.7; 22.3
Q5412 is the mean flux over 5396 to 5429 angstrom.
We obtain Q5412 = 21.5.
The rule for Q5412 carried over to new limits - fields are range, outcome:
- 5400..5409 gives 21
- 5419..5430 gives 22.9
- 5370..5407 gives 21.5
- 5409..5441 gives 22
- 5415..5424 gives 22.3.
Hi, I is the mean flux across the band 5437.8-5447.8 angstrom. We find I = 22.6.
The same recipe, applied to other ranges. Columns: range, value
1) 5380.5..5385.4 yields 23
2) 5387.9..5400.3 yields 21.7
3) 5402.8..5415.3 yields 20.7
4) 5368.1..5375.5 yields 20.8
